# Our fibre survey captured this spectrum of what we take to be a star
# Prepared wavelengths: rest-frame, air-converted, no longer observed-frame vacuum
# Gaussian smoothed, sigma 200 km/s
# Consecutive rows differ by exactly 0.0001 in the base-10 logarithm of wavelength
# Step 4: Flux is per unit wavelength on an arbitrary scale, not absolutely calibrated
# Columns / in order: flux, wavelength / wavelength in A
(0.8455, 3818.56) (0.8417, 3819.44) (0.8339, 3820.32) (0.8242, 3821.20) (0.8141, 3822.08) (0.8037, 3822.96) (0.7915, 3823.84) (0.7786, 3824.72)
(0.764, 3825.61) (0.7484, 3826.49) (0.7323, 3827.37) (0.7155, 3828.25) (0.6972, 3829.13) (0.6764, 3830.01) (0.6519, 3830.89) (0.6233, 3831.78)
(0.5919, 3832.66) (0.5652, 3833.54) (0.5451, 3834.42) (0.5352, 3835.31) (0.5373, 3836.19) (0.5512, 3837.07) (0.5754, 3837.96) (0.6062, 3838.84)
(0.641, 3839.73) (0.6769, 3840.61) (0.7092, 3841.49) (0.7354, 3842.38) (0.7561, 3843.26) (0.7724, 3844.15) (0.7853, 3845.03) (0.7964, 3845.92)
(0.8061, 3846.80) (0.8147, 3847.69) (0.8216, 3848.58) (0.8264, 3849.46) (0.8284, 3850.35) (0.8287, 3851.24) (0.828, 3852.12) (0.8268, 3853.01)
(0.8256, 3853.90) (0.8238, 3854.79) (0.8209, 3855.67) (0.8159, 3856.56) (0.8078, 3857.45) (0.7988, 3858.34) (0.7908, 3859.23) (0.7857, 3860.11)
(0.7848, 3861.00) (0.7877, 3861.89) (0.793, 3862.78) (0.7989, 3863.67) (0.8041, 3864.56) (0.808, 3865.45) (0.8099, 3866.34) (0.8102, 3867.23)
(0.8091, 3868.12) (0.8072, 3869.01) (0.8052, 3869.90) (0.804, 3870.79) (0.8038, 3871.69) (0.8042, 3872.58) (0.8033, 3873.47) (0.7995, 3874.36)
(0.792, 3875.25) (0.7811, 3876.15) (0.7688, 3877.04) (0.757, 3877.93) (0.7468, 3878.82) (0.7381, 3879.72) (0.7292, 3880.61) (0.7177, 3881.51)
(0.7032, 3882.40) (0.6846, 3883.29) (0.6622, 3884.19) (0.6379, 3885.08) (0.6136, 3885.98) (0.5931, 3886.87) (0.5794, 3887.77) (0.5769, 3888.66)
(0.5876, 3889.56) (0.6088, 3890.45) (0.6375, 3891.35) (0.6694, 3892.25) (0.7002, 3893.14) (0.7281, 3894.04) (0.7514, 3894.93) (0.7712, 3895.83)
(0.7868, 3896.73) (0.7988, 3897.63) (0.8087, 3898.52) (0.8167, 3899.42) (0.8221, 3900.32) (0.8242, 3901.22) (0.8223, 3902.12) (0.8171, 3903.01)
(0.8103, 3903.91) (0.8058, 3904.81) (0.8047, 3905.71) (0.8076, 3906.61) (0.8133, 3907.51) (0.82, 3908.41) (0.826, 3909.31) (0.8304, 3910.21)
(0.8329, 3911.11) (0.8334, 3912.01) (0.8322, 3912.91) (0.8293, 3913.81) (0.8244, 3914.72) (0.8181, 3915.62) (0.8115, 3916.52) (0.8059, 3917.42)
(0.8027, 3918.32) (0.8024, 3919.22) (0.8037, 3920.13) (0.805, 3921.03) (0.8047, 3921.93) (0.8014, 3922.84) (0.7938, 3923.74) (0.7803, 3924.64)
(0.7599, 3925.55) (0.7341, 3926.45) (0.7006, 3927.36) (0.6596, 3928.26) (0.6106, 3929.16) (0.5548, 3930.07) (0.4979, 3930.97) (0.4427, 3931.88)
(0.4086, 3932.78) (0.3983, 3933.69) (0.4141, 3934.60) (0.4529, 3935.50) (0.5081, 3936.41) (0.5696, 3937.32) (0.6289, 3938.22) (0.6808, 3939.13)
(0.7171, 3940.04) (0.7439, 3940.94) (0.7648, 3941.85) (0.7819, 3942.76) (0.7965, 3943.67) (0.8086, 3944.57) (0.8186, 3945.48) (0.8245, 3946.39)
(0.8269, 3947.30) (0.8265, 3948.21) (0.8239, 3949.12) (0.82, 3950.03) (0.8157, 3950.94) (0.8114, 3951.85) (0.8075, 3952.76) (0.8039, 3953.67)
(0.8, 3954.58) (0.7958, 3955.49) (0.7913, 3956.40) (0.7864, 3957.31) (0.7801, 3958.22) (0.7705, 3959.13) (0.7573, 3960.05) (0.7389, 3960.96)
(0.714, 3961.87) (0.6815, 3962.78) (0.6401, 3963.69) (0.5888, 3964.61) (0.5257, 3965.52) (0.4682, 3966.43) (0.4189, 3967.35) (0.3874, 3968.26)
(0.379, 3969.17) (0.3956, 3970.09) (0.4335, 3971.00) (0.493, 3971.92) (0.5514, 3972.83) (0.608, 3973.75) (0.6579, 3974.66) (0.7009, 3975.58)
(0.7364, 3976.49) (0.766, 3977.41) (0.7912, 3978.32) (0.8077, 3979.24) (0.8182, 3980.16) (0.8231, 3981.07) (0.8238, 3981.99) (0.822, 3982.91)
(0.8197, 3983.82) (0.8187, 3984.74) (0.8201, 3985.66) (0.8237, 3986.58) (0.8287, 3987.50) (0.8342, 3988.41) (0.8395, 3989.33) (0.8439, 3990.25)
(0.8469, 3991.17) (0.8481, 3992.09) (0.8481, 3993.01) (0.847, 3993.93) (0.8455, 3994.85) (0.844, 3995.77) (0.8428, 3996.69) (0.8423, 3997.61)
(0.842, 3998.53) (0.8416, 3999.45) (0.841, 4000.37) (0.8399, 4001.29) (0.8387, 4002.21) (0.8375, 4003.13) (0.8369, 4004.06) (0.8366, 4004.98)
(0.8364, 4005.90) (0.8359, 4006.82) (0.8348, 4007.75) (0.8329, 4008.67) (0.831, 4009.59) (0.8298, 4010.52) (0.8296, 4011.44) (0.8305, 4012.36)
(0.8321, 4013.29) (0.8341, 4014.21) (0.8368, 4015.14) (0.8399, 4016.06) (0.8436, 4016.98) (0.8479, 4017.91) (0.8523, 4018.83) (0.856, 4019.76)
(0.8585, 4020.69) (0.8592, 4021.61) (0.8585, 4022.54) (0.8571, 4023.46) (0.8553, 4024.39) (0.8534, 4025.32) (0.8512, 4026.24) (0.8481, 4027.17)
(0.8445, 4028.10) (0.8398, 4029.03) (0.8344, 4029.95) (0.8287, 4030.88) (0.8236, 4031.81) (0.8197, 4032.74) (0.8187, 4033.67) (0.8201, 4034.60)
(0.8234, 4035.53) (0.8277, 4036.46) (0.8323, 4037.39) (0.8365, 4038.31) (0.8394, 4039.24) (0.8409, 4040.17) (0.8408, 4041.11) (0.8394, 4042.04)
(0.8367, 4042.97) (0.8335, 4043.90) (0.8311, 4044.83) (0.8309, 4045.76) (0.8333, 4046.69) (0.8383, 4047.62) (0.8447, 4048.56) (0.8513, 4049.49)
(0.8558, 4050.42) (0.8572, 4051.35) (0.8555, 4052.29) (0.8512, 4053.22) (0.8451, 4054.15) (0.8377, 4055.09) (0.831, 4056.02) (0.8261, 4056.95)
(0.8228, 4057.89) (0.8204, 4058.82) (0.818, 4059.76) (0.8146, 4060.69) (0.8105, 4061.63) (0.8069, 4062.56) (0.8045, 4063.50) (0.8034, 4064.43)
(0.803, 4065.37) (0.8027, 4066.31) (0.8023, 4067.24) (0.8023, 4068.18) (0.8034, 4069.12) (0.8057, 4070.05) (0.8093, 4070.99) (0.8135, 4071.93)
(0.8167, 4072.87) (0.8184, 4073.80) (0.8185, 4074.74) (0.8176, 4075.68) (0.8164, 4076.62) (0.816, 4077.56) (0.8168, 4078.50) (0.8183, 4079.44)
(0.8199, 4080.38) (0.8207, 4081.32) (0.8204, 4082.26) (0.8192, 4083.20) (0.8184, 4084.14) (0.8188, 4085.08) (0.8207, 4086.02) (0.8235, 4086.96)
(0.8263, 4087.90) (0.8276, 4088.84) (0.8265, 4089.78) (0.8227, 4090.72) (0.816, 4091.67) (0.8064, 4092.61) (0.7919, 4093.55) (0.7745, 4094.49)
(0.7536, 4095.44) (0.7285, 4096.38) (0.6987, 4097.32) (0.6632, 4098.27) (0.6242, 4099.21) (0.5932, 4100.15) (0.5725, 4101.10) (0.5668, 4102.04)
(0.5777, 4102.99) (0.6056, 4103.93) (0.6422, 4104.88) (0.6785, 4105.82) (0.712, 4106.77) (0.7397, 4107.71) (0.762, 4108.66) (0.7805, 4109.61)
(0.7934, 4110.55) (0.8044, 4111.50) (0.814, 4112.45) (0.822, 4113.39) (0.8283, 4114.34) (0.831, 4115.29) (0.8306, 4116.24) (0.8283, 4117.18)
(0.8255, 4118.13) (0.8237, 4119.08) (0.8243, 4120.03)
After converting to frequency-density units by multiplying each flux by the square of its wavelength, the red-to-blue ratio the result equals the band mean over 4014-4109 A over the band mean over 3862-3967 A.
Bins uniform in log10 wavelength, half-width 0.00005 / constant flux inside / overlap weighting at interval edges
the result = 1.2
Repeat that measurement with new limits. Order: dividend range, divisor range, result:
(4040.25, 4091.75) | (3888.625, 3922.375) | 1.14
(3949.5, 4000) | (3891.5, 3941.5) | 1.04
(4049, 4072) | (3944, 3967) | 1.15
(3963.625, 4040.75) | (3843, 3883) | 1.06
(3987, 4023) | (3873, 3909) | 1.21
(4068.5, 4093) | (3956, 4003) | 1.17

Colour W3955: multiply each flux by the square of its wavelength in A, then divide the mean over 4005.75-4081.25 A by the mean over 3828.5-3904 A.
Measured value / 1.2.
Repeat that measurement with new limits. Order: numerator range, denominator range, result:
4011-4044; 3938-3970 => 1.22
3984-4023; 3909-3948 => 1.22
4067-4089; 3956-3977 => 1.42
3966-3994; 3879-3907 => 1.02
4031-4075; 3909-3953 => 1.21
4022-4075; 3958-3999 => 1.20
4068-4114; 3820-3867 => 1.16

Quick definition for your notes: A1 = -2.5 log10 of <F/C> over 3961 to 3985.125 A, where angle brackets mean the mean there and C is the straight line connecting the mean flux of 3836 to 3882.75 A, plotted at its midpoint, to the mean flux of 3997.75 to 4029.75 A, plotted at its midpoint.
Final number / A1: 0.27 mag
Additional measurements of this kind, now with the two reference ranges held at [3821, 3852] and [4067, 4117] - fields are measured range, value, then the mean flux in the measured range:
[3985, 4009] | -0.12 mag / 0.839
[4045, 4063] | -0.10 mag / 0.834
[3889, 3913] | -0.07 mag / 0.775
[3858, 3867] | -0.11 mag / 0.797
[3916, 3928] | -0.07 mag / 0.783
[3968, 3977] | 0.35 mag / 0.539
